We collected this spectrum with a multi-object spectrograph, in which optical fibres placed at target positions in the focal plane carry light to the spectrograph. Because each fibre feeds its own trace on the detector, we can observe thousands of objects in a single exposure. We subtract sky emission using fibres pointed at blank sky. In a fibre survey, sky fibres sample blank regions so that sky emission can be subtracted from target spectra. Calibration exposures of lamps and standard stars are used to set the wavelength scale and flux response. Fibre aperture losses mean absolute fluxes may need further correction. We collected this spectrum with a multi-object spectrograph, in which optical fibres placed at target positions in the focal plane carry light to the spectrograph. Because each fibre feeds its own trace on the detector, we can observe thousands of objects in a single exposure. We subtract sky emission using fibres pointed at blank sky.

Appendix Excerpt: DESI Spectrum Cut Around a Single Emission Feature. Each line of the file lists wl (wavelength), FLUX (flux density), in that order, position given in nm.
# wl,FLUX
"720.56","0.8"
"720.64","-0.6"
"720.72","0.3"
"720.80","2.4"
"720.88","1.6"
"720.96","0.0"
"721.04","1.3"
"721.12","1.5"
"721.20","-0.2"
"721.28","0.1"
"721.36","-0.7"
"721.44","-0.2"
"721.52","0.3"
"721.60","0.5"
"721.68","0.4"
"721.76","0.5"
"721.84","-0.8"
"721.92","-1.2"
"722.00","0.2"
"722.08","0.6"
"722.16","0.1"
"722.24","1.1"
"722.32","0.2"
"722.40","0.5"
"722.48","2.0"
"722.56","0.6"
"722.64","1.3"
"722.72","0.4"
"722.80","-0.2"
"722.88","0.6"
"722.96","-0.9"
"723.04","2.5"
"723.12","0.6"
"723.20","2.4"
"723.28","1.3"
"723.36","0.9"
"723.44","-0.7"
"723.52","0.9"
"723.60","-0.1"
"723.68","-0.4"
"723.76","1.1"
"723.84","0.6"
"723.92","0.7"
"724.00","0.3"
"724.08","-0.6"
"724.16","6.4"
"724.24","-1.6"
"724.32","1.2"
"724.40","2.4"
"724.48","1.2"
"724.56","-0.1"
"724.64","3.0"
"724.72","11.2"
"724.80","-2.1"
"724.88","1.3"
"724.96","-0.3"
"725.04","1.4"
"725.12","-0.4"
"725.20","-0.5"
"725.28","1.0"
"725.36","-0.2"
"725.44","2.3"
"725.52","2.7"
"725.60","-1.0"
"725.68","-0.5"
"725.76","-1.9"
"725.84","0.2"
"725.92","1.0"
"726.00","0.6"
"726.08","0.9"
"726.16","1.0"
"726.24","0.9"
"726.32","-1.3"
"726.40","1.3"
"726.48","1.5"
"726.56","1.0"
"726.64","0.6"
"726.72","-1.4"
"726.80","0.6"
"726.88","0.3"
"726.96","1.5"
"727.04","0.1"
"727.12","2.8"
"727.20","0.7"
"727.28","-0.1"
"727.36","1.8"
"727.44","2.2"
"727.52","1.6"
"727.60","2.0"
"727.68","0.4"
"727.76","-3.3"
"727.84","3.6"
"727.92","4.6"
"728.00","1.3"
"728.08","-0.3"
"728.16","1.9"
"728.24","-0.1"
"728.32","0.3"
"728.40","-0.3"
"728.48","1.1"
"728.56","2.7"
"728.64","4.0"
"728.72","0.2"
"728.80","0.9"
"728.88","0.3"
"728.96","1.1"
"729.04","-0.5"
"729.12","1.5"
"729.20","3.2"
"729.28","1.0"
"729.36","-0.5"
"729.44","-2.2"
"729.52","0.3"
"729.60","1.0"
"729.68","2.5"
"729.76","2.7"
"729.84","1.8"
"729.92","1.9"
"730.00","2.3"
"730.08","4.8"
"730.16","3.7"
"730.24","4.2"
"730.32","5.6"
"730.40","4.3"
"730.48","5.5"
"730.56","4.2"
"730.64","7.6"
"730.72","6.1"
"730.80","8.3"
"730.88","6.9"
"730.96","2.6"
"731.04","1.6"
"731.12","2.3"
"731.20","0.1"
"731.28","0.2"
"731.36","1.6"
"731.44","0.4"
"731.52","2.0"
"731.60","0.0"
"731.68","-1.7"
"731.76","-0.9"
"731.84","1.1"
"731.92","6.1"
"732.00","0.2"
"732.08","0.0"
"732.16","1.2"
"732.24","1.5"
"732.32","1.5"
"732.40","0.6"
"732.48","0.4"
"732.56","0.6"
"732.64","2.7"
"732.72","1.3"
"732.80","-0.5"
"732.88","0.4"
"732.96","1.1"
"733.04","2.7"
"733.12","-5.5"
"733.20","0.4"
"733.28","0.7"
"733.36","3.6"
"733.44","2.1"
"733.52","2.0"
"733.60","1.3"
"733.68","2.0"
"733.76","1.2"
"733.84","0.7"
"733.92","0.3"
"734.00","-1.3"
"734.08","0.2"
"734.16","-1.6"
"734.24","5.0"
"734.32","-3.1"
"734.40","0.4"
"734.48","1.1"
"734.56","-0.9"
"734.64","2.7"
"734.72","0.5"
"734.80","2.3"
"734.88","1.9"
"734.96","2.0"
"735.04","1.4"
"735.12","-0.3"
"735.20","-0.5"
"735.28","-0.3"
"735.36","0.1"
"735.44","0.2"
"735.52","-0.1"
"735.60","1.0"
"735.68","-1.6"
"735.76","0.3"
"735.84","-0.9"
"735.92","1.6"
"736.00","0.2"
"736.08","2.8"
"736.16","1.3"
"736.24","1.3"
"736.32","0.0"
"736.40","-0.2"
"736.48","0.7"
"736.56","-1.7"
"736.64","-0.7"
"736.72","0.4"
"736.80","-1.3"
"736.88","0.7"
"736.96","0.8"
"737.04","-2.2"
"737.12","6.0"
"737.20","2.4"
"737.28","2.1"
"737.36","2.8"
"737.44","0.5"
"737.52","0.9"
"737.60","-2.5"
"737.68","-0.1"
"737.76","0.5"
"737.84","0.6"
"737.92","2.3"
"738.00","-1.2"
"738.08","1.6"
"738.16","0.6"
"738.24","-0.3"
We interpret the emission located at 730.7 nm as [O II]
